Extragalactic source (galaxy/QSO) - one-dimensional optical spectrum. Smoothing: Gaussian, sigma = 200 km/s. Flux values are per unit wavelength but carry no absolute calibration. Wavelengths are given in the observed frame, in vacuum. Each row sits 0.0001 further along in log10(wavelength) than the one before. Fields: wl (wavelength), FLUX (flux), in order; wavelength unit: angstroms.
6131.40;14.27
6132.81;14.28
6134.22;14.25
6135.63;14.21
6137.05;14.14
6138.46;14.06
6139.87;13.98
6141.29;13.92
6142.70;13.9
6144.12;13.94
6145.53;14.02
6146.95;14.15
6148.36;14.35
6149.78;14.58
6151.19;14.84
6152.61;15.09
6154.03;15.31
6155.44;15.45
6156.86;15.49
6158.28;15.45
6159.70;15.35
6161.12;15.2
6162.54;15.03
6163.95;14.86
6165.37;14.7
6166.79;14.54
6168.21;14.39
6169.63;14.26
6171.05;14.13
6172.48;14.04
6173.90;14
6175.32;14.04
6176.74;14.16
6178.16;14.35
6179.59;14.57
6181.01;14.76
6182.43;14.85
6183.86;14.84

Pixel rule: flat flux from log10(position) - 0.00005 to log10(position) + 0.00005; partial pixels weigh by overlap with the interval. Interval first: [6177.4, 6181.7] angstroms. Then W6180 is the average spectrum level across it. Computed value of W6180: 14.5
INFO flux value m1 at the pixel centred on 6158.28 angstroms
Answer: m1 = 15.45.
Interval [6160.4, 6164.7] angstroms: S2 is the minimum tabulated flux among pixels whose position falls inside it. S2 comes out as 14.86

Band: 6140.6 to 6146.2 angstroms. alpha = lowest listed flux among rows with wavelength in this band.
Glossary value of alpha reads 13.9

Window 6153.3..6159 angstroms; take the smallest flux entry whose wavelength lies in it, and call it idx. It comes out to 15.31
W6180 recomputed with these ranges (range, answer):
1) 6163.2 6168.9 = 14.6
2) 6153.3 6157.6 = 15.4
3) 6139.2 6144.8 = 13.9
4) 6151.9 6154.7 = 15.2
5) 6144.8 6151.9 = 14.4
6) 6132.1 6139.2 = 14.2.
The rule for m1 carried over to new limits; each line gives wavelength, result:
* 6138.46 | 14.06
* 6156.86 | 15.49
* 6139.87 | 13.98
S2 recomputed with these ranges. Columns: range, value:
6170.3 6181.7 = 14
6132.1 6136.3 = 14.21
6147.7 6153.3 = 14.35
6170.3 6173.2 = 14.04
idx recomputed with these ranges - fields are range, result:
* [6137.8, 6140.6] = 13.98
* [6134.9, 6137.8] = 14.14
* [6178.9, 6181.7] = 14.57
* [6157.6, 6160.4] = 15.35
